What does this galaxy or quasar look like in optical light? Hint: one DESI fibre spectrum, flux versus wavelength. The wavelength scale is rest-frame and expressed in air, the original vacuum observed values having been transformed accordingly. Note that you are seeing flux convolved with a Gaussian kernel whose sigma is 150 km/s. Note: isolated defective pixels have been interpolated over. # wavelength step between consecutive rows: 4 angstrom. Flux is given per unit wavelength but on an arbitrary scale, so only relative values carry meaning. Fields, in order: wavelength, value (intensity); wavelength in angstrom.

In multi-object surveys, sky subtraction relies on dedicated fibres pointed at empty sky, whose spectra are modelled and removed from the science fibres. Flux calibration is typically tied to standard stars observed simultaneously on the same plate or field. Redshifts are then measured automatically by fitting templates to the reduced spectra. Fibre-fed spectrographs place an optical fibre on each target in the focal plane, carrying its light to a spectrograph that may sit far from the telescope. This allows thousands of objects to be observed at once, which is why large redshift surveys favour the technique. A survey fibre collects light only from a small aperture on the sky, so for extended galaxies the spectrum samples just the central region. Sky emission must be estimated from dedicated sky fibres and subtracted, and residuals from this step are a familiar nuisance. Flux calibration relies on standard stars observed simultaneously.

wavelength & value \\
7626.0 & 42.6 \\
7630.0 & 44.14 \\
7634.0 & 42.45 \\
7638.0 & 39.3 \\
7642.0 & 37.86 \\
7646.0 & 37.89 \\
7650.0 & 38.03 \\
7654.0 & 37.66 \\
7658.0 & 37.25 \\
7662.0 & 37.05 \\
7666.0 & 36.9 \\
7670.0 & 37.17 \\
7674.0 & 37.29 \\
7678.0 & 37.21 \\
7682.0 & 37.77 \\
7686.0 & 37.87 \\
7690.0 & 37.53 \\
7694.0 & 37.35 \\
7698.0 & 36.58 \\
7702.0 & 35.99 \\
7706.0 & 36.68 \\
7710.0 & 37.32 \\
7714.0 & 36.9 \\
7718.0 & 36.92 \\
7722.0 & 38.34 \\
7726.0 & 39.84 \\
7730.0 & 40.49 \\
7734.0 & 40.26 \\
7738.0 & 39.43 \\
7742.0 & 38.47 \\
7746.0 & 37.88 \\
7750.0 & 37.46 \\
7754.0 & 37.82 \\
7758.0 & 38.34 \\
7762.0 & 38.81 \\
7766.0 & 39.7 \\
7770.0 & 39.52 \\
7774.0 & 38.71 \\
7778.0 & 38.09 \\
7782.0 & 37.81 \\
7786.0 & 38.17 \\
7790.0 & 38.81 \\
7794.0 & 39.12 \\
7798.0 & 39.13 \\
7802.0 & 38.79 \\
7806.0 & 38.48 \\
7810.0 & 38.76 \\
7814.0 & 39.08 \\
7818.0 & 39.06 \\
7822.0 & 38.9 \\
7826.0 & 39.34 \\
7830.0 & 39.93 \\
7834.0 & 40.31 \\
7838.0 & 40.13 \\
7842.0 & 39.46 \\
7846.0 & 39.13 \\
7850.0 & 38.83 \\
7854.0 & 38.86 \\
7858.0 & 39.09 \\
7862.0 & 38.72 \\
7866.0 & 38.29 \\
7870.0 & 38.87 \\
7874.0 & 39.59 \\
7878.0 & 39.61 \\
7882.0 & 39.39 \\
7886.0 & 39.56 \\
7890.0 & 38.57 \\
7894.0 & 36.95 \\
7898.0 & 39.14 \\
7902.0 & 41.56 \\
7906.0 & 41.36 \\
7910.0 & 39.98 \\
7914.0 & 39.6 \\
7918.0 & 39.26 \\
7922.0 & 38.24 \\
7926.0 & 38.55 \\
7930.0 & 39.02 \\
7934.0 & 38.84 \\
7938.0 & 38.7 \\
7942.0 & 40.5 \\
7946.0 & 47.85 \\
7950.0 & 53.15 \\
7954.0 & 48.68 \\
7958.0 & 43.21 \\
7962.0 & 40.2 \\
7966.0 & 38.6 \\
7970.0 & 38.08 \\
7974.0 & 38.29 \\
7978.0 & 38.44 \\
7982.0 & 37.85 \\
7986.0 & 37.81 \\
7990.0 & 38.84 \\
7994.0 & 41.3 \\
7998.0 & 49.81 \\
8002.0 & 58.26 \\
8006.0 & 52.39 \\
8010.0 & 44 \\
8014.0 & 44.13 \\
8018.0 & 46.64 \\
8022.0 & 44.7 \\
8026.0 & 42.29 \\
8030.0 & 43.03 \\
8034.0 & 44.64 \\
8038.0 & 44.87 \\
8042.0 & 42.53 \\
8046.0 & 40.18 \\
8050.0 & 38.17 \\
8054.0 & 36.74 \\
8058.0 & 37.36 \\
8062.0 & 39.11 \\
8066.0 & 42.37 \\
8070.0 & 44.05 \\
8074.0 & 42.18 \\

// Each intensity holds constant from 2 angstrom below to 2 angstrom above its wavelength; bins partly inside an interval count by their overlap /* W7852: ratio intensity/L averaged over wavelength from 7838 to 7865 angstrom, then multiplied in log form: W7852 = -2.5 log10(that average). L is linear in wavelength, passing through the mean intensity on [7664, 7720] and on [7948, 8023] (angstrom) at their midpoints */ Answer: 0.05 mag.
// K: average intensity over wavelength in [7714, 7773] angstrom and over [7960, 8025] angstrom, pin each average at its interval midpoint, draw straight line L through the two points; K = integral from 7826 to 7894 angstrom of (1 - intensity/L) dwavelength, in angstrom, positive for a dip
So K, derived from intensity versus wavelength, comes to 2.6 angstrom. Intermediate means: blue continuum 38.7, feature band 39.2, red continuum 43.1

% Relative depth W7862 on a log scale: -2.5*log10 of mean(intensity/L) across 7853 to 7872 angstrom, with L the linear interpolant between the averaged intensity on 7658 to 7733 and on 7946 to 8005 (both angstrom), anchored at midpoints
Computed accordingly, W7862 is 0.06 mag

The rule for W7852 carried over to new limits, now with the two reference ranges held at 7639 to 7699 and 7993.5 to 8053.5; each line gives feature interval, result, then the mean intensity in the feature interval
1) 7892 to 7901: 0.10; 38.4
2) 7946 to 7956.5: -0.15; 50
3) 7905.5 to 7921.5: 0.08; 39.8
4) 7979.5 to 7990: 0.16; 38.1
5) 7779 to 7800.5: 0.04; 38.6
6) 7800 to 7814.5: 0.05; 38.7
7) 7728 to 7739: -0.03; 40.1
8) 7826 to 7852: 0.04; 39.6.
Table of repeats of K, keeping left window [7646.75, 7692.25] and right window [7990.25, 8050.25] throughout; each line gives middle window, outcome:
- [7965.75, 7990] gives 3.3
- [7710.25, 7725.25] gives 0.4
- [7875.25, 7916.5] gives 2.8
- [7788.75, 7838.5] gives 1.7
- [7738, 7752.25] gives 0.3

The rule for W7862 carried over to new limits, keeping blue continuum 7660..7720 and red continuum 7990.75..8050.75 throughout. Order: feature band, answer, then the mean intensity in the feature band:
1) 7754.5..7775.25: 0.00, 38.9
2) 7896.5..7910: 0.04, 40.6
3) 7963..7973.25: 0.14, 38.5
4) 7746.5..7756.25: 0.03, 37.7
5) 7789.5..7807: 0.02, 38.9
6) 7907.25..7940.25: 0.10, 39.1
